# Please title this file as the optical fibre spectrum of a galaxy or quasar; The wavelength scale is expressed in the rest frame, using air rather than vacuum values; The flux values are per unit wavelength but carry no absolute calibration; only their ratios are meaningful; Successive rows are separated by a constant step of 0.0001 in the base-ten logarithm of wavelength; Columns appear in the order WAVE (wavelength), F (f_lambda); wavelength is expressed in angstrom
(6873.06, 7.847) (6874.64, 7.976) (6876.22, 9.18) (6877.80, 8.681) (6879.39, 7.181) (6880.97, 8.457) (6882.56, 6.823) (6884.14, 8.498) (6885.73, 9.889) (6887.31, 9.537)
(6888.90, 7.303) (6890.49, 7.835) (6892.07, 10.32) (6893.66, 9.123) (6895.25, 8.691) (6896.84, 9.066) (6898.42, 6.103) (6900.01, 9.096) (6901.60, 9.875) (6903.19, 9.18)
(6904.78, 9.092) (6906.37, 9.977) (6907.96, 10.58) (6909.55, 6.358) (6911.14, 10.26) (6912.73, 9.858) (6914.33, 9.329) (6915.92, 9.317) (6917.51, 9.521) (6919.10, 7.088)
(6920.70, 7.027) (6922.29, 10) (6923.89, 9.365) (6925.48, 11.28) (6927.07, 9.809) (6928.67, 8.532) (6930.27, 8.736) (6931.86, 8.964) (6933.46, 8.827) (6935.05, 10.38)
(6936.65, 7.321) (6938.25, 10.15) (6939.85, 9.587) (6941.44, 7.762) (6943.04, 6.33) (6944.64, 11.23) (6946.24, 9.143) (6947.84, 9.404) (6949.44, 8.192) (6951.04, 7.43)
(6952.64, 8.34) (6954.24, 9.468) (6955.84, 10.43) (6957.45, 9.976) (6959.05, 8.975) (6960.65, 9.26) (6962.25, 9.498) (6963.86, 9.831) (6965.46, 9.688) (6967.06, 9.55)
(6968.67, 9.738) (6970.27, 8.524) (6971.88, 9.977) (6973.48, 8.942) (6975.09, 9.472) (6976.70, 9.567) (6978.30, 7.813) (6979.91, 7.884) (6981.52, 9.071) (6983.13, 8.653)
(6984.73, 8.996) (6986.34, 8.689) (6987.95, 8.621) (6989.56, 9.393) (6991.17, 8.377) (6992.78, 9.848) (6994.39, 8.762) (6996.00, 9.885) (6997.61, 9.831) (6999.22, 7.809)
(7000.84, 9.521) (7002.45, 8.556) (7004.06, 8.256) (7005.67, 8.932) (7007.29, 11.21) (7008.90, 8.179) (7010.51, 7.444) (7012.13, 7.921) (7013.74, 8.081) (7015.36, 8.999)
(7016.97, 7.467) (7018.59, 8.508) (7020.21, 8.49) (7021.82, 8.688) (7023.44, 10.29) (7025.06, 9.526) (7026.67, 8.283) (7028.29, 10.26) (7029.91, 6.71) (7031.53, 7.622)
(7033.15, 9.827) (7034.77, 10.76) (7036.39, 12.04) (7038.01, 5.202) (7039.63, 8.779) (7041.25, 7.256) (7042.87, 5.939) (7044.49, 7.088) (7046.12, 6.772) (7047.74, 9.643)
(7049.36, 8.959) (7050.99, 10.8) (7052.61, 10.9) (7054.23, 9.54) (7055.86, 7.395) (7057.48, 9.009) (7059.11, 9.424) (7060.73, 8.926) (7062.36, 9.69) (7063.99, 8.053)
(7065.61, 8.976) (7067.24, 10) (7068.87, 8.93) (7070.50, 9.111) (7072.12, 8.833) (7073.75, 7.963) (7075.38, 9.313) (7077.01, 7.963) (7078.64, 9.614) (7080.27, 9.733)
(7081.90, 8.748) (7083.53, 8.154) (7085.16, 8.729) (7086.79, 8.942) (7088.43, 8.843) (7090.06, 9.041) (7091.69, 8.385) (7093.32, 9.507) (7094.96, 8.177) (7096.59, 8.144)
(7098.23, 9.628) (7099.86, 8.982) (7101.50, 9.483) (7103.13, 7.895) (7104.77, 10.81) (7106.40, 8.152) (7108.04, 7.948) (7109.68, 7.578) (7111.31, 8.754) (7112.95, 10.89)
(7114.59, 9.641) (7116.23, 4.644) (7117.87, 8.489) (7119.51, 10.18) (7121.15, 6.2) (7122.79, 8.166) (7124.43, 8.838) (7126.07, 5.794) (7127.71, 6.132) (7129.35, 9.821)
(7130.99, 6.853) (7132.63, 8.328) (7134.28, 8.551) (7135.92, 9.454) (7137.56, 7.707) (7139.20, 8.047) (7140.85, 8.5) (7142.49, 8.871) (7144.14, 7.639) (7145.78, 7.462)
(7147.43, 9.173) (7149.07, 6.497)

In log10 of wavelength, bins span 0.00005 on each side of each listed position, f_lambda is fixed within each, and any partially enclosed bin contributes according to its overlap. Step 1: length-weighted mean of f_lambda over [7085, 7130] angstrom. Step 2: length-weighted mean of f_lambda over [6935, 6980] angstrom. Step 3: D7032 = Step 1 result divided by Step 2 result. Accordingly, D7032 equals 0.93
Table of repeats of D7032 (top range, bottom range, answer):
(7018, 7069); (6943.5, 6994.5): 0.97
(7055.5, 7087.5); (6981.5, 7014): 1.00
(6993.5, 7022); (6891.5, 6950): 0.96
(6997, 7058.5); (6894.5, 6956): 0.97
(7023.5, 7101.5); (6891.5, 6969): 0.97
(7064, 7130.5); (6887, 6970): 0.95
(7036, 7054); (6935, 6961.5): 0.94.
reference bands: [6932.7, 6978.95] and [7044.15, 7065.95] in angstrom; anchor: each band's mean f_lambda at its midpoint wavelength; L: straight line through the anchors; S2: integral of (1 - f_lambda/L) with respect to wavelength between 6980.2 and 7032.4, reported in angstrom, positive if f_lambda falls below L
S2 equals 1.7 angstrom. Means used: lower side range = 9.14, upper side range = 8.98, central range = 8.77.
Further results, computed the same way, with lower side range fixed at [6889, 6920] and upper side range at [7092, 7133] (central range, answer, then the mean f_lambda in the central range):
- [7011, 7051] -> 0.4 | 8.5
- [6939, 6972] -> -1.3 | 9.14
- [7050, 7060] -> -1.1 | 9.5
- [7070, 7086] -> -0.7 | 8.82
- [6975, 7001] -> -0.7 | 8.92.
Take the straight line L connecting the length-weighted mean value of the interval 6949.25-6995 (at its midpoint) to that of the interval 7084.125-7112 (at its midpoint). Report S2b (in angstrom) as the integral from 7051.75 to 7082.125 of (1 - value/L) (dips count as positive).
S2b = -0.8 angstrom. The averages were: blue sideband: 9.08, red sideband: 8.76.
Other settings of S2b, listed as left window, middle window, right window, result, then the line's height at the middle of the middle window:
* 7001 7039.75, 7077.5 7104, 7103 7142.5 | -1.5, 8.41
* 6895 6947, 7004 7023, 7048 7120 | 0.9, 8.97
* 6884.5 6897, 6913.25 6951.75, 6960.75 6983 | 0.5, 9.07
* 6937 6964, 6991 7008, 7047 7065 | 0.0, 9.18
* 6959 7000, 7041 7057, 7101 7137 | 0.4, 8.7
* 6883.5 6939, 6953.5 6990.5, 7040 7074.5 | -1.3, 8.91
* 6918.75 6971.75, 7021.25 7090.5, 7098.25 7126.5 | -1.4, 8.67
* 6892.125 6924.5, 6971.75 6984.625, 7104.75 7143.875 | -0.2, 8.72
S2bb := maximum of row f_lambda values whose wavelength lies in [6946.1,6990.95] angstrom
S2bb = 10.43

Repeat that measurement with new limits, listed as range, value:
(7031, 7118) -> 12.04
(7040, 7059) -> 10.9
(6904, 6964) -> 11.28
